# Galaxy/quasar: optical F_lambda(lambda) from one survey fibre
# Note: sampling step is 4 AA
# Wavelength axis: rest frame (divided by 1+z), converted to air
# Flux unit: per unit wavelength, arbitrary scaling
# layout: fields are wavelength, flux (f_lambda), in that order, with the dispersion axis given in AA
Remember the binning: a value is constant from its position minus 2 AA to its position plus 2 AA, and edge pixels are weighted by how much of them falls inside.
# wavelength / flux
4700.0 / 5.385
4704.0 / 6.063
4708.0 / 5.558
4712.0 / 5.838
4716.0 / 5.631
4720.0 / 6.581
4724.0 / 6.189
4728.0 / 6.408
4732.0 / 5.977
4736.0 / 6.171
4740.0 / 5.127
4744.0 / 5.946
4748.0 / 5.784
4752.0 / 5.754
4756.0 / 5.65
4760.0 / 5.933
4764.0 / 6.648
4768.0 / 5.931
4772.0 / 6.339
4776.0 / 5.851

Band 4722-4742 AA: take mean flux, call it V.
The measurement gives 5.97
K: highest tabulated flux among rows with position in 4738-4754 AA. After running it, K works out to 5.946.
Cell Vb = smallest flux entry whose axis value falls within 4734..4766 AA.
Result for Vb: 5.127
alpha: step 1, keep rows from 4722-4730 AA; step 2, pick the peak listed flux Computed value 6.408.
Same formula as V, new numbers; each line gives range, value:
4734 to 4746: 5.75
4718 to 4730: 6.39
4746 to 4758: 5.73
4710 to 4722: 6.02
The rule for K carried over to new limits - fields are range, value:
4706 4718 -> 5.838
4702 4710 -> 6.063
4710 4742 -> 6.581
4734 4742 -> 6.171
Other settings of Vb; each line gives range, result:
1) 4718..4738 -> 5.977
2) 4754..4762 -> 5.65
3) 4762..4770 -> 5.931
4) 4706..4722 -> 5.558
